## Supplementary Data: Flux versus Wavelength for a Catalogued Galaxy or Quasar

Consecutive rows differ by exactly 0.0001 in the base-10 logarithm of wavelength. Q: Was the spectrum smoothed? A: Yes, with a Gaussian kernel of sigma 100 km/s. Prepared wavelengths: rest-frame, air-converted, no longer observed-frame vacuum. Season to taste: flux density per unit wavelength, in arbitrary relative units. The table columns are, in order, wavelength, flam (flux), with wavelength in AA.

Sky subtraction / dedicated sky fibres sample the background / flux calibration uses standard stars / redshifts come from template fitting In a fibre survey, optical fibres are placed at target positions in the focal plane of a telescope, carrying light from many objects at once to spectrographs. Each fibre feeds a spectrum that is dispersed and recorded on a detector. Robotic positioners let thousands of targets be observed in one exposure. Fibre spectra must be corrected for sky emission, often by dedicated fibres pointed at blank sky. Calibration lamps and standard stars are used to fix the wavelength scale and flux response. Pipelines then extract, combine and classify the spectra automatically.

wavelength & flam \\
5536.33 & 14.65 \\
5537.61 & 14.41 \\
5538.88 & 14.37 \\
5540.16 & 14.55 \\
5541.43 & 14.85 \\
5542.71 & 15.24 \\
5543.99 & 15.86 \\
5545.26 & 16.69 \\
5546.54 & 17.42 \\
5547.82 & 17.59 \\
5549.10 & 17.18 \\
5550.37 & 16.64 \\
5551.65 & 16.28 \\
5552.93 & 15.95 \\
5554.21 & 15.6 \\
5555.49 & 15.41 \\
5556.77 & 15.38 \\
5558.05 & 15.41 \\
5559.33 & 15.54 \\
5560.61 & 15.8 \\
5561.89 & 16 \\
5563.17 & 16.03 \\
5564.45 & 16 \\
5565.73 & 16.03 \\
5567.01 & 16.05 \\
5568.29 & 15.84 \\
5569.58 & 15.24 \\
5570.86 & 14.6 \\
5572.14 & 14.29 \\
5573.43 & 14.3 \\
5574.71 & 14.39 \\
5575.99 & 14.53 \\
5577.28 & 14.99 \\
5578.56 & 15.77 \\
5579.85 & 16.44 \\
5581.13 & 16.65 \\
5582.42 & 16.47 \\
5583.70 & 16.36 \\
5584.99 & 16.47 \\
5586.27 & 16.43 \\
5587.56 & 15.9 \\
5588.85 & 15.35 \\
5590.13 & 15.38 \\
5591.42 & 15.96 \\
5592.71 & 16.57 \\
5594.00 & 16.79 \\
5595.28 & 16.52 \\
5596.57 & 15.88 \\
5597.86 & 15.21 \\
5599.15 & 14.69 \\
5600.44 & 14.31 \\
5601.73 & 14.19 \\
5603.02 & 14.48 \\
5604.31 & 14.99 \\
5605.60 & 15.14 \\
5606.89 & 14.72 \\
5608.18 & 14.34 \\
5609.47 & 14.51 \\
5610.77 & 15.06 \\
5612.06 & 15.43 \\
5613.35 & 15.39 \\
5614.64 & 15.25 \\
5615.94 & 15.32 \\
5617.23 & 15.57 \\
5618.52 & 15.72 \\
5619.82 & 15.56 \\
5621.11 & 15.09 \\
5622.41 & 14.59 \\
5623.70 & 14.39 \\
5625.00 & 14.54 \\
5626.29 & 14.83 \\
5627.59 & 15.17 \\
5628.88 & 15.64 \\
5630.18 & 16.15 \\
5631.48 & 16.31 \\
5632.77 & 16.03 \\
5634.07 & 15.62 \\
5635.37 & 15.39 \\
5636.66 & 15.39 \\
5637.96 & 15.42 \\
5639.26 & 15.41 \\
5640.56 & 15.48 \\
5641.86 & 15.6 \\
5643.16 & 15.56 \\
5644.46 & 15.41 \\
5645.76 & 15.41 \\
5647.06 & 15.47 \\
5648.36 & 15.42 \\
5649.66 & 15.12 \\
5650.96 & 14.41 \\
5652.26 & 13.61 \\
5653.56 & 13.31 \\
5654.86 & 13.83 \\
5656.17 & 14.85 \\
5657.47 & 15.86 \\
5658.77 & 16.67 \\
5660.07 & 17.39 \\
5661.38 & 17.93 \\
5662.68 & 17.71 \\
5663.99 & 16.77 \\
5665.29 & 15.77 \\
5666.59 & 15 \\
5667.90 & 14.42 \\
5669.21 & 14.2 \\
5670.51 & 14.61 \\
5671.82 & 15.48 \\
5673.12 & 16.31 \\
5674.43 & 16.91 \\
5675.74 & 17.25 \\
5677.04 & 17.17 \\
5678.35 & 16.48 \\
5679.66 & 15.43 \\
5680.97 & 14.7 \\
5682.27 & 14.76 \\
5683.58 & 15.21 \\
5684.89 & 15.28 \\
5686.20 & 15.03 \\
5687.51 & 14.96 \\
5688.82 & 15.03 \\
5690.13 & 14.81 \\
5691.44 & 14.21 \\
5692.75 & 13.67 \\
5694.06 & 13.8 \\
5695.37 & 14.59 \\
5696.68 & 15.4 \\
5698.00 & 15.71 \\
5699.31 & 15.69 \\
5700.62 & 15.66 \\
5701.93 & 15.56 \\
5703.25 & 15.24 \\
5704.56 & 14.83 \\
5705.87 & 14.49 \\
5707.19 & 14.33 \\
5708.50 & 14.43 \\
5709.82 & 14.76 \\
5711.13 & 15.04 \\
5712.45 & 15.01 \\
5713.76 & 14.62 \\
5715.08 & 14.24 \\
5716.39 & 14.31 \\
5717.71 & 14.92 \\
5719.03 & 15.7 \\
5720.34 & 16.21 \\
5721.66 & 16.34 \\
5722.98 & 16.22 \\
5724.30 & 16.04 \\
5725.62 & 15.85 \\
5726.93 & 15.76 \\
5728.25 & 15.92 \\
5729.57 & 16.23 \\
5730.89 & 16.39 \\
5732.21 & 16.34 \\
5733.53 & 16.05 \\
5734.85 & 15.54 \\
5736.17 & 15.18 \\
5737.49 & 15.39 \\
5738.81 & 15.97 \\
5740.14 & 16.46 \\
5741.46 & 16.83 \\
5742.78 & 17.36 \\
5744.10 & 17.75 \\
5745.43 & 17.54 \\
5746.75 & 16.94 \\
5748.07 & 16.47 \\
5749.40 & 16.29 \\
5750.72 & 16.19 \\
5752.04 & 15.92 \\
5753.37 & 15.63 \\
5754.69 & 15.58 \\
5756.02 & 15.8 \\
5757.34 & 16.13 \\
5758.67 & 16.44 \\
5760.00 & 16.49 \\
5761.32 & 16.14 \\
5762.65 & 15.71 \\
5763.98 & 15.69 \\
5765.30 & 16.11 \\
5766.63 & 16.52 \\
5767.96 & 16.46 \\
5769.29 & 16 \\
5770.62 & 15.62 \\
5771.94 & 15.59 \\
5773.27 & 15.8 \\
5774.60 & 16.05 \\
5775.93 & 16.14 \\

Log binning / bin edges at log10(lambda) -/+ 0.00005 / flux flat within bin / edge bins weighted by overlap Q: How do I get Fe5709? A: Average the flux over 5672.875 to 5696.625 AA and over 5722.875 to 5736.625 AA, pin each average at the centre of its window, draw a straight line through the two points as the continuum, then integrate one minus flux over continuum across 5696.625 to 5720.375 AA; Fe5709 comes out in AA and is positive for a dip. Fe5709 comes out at 0.9 AA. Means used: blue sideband 15.3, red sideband 16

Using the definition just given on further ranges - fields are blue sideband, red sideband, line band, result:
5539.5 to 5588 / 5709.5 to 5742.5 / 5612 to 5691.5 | 1.5 AA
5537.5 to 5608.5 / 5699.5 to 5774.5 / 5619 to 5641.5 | 0.5 AA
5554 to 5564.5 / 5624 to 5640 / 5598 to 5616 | 0.8 AA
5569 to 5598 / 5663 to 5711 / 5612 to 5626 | 0.3 AA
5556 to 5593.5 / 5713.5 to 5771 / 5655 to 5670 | -0.1 AA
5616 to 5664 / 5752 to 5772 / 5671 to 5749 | 0.9 AA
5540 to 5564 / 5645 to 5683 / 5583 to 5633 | 1.3 AA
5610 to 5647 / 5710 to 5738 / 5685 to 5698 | 0.7 AA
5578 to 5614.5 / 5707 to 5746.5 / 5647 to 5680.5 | 0.0 AA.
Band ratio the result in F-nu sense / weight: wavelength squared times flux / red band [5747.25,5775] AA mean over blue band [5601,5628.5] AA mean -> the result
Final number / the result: 1.13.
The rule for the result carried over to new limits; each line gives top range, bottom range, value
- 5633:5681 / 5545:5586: 1.02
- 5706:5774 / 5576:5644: 1.08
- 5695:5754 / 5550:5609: 1.07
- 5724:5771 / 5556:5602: 1.10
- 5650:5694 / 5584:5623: 1.03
